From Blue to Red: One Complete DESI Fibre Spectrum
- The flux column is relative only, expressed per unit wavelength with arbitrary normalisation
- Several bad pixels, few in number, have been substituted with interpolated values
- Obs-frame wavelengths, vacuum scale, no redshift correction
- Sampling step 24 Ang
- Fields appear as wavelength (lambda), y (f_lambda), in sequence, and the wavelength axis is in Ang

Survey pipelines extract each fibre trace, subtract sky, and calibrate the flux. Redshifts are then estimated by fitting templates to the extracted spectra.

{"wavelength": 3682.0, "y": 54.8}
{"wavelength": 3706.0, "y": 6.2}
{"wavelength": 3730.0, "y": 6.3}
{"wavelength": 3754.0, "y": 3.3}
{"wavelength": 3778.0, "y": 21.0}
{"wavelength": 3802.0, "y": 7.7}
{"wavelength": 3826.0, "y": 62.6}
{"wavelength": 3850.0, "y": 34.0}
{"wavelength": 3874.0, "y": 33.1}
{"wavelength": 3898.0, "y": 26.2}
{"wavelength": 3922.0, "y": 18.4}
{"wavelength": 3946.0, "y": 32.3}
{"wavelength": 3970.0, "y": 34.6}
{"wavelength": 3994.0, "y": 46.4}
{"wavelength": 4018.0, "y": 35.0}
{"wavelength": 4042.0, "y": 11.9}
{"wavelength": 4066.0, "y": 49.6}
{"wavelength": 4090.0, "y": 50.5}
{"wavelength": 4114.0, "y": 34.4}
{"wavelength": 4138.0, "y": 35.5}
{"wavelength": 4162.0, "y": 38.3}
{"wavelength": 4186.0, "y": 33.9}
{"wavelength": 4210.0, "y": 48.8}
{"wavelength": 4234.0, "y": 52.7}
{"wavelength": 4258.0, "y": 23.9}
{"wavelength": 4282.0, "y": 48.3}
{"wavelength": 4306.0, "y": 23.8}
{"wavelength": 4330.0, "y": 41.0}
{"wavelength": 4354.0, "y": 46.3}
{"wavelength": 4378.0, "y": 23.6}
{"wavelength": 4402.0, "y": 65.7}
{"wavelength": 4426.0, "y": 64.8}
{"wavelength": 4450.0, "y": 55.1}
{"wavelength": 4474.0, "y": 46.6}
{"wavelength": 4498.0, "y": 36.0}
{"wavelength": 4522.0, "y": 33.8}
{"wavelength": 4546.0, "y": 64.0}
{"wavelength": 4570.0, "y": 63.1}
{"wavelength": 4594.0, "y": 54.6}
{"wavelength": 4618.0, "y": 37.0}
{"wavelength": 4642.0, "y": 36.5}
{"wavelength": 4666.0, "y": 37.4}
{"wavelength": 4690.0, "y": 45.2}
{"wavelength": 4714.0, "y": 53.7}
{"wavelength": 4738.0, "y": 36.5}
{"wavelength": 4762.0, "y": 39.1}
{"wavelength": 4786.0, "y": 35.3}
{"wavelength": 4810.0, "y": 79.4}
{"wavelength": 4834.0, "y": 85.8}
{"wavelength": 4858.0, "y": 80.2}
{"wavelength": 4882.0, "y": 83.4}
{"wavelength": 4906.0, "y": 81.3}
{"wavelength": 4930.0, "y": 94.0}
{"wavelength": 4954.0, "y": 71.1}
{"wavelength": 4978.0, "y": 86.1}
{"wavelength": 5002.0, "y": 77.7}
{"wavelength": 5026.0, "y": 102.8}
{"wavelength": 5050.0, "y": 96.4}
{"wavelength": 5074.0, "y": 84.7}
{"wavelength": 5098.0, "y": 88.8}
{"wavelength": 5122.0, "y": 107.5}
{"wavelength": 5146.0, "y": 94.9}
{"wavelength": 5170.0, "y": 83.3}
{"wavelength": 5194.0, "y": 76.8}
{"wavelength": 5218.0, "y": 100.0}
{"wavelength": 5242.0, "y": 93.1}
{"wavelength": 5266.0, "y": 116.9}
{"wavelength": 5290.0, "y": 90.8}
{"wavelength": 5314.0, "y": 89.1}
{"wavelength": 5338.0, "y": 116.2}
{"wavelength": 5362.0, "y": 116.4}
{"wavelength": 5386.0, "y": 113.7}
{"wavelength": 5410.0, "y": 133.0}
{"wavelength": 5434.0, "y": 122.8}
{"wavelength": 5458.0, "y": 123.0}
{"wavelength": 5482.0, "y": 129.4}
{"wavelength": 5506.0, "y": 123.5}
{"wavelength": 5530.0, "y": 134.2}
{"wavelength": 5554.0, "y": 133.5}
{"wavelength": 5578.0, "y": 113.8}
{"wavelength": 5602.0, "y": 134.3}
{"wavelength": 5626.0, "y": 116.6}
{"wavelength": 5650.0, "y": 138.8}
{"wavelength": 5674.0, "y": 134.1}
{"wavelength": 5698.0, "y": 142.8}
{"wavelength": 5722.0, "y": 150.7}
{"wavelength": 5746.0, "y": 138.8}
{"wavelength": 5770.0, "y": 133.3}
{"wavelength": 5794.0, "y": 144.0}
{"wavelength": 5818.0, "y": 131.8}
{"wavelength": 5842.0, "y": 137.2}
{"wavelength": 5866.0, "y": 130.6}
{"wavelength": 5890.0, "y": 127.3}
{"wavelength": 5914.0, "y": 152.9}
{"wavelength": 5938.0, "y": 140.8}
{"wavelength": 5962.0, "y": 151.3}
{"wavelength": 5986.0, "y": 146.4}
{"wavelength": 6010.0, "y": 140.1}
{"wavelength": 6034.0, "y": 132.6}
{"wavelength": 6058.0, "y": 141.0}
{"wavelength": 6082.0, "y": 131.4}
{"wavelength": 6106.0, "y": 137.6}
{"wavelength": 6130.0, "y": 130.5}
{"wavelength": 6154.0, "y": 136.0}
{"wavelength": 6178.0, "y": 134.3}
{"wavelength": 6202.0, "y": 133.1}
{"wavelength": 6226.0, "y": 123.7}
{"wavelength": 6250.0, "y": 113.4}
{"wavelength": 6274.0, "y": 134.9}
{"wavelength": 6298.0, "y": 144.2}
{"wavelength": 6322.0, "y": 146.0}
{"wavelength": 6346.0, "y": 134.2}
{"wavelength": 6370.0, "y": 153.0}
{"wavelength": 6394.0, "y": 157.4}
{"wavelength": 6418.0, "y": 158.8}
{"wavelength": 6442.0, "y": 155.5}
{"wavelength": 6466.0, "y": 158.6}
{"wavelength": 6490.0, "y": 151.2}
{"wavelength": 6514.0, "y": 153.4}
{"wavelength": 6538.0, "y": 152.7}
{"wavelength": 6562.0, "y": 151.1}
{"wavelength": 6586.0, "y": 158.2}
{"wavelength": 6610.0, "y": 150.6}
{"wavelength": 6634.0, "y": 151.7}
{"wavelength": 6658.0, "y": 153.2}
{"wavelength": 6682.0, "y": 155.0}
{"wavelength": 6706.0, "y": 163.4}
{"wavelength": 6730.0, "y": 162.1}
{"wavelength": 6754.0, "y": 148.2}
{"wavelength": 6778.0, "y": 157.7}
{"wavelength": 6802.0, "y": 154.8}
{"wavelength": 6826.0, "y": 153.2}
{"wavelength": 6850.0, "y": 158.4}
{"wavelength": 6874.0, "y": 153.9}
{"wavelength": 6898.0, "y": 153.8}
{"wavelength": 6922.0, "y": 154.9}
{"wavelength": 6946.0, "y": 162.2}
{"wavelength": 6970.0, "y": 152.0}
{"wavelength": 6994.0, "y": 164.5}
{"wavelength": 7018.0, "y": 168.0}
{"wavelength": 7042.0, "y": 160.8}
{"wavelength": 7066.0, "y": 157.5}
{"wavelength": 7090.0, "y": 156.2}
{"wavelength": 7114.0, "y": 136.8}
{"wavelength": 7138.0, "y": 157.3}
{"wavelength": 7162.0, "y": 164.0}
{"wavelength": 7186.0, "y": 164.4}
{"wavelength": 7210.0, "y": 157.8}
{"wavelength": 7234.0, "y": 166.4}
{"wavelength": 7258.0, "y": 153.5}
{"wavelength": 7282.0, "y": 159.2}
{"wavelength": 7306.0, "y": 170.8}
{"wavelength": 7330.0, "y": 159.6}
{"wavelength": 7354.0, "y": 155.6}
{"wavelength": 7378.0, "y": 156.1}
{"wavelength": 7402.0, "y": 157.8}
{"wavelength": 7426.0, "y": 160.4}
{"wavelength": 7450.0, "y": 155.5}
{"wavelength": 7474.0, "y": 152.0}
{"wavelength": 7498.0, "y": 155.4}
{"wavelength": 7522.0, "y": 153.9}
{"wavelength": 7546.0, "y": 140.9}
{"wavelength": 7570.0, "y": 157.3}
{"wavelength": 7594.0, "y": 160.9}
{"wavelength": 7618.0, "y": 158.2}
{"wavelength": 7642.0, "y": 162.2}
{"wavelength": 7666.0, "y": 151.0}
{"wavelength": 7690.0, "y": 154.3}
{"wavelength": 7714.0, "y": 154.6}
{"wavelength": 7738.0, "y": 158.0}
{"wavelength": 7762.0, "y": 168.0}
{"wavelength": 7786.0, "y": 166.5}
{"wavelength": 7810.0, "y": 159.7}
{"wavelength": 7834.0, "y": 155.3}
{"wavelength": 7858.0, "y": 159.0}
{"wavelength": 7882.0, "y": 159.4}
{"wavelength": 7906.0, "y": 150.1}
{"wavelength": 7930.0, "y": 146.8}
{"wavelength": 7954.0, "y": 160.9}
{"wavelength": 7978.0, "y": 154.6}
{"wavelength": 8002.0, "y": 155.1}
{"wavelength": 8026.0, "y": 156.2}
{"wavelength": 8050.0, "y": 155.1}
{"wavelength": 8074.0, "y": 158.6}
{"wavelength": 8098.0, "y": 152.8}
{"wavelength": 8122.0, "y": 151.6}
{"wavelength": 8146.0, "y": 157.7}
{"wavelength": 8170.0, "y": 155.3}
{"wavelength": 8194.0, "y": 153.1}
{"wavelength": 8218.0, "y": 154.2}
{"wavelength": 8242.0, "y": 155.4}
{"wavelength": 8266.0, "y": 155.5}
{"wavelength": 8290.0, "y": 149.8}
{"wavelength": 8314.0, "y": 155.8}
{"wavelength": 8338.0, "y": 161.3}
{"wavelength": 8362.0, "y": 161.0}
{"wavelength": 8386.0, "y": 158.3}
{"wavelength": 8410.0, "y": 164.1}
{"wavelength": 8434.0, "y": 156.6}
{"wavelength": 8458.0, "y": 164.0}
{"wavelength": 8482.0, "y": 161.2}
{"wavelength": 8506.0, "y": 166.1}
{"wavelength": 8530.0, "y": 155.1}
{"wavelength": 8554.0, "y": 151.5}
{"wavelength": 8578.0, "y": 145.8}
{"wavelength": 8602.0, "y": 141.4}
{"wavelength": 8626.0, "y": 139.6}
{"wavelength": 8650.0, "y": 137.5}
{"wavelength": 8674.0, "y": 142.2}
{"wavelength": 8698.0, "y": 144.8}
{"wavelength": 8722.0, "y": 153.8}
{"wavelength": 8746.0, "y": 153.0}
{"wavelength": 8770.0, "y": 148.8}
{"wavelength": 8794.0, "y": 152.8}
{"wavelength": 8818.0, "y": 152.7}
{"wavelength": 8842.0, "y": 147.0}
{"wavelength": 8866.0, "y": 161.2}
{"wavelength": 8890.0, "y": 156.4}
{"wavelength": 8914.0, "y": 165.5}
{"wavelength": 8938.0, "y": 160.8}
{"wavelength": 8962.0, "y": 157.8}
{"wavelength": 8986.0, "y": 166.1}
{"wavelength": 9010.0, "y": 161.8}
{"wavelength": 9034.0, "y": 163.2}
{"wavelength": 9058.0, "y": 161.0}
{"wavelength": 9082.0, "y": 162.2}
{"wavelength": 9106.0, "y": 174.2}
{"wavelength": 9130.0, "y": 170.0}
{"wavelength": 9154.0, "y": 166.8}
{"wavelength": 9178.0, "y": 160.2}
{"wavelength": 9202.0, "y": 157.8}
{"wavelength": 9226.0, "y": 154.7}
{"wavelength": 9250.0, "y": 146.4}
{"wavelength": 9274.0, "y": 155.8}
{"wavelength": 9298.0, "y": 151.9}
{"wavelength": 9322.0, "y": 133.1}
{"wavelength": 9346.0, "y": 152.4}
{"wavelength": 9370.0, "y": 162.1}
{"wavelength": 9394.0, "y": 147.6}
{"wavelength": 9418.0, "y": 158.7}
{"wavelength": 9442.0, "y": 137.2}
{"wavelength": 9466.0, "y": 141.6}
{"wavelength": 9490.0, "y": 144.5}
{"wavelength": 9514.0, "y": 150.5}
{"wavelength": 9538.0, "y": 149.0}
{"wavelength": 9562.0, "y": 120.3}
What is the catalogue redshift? 0.21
